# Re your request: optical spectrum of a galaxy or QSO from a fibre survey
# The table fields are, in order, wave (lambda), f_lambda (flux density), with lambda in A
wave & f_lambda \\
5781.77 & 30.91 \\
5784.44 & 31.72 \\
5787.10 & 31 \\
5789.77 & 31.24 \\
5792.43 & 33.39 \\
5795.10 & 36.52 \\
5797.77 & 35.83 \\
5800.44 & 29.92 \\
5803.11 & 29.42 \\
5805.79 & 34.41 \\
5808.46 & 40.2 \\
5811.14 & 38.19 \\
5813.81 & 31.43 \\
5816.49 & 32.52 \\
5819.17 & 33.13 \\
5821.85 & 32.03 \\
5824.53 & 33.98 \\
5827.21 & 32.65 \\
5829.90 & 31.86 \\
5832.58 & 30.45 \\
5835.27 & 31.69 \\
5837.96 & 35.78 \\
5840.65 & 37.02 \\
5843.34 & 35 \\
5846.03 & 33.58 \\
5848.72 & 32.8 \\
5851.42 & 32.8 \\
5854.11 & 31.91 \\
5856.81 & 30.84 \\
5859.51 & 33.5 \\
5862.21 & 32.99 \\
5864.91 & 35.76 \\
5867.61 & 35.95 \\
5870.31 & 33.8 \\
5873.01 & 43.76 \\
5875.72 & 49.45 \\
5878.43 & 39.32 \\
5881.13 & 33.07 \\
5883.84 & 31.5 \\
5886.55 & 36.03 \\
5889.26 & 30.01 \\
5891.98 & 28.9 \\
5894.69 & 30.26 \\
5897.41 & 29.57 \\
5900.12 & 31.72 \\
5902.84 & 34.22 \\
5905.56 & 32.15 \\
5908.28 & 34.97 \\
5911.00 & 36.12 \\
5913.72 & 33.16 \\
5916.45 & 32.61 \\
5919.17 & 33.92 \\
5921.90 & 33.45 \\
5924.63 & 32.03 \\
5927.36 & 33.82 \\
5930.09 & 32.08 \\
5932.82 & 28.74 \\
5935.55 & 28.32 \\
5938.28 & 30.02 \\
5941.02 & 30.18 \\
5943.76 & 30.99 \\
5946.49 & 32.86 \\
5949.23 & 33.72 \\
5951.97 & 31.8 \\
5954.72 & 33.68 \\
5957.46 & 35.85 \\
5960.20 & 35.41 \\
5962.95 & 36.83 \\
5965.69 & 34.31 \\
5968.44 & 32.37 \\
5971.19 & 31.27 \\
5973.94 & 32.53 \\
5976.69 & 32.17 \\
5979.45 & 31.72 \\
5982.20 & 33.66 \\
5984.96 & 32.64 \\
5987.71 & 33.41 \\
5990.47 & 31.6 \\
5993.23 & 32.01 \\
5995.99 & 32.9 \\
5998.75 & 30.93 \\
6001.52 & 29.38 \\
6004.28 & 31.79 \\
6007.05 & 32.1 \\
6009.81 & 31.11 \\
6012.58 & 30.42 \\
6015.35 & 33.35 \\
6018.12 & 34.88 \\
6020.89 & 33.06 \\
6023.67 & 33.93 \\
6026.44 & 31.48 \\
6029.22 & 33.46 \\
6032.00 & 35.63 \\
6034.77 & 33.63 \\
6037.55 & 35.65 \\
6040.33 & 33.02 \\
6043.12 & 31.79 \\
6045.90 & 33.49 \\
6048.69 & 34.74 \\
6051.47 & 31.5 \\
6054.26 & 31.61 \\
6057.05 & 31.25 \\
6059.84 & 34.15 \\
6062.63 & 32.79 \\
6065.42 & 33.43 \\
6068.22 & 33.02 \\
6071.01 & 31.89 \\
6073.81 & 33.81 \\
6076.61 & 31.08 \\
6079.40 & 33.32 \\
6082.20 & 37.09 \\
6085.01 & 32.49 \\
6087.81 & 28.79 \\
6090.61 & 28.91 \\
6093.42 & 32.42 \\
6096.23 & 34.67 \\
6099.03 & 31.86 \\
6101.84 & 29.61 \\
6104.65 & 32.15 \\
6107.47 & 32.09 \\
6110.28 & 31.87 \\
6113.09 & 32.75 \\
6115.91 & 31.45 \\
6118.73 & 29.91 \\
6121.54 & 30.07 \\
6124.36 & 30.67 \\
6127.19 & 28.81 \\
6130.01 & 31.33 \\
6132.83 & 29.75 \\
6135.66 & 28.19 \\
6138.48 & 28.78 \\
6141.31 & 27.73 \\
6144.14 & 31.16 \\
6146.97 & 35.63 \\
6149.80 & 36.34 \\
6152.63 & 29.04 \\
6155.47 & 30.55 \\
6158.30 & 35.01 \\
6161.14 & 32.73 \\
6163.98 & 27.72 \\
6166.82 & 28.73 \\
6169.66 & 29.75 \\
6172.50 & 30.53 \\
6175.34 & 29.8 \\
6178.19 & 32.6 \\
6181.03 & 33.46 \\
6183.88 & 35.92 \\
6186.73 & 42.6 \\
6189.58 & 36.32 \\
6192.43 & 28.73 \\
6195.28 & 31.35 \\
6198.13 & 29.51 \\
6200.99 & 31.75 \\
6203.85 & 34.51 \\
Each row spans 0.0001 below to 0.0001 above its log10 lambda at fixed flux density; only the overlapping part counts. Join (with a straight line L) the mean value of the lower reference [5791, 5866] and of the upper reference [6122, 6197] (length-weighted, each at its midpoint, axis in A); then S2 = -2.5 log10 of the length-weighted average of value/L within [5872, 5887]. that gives -0.17 mag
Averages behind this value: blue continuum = 33.5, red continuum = 31.6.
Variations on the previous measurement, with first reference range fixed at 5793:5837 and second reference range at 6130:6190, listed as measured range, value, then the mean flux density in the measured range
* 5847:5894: -0.05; 34.8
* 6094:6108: 0.00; 32.1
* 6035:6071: -0.02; 33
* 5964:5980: 0.01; 32.5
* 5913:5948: 0.04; 31.7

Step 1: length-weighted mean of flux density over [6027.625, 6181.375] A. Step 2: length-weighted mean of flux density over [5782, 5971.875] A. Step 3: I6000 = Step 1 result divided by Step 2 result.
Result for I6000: 0.95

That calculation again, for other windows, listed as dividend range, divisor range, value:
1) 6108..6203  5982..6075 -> 0.96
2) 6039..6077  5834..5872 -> 0.96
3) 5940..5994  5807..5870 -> 0.98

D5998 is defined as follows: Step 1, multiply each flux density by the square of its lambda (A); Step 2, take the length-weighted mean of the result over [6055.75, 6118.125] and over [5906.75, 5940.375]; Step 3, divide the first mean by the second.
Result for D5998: 1.05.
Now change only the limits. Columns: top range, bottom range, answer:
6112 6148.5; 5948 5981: 0.96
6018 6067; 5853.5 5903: 1.02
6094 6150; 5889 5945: 1.05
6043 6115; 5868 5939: 1.02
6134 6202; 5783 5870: 1.07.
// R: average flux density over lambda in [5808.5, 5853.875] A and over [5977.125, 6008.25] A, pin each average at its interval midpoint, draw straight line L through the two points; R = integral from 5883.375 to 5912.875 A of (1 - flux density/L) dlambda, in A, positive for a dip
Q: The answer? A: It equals 0.52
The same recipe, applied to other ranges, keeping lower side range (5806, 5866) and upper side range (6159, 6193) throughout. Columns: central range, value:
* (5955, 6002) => 0.3 A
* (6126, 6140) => 1.4 A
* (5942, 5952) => 0.3 A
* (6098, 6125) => 1.2 A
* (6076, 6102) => 0.5 A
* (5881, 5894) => 0.7 A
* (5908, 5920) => -0.3 A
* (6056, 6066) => 0.0 A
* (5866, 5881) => -2.8 A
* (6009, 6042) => -0.3 A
